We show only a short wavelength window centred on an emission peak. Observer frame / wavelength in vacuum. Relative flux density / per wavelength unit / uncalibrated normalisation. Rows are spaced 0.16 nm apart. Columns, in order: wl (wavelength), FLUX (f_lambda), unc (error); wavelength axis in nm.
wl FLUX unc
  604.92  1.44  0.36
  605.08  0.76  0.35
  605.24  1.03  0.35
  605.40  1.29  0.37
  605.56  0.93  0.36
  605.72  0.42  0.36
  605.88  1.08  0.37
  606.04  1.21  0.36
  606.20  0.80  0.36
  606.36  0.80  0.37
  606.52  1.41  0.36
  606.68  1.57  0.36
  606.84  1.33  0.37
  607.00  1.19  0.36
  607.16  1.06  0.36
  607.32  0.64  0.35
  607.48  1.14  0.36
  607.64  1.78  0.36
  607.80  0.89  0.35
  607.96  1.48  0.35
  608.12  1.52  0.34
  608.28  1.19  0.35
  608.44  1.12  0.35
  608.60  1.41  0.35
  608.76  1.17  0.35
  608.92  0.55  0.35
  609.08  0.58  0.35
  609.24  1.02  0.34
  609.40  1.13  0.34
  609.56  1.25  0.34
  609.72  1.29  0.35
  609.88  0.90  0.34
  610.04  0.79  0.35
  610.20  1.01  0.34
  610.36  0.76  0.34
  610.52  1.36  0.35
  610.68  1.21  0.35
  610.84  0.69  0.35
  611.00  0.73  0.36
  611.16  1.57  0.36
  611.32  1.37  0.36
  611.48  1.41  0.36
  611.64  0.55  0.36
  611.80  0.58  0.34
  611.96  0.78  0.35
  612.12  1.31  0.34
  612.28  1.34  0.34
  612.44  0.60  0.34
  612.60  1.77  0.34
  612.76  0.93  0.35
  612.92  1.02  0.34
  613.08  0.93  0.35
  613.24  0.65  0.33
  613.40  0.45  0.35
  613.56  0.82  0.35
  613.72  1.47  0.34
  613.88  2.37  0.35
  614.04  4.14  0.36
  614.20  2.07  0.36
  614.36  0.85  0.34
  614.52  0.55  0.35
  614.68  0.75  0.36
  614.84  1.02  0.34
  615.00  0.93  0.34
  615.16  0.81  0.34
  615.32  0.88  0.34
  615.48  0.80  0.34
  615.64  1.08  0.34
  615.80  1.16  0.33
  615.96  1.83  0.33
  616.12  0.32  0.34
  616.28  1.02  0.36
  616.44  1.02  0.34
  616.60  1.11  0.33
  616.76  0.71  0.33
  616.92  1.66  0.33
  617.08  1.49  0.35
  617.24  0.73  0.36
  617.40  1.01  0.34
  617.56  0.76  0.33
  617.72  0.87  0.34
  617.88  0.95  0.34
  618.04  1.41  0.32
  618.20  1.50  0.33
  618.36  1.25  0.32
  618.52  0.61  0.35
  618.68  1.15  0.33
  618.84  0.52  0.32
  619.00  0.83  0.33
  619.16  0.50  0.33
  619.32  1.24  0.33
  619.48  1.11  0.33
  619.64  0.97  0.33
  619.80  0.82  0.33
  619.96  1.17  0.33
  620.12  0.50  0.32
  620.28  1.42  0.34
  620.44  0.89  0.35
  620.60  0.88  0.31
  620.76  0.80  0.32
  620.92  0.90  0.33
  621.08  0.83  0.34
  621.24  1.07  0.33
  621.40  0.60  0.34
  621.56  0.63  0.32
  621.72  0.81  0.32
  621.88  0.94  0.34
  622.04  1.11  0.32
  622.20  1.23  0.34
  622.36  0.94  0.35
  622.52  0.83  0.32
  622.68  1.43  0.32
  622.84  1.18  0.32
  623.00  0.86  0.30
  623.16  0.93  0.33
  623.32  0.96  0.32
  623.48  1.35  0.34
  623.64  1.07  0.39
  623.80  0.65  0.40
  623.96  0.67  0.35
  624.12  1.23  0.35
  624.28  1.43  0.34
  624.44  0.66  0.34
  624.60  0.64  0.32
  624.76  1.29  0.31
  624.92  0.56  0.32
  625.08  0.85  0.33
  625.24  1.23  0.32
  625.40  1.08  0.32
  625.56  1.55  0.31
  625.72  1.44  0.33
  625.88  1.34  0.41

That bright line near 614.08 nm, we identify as H-beta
